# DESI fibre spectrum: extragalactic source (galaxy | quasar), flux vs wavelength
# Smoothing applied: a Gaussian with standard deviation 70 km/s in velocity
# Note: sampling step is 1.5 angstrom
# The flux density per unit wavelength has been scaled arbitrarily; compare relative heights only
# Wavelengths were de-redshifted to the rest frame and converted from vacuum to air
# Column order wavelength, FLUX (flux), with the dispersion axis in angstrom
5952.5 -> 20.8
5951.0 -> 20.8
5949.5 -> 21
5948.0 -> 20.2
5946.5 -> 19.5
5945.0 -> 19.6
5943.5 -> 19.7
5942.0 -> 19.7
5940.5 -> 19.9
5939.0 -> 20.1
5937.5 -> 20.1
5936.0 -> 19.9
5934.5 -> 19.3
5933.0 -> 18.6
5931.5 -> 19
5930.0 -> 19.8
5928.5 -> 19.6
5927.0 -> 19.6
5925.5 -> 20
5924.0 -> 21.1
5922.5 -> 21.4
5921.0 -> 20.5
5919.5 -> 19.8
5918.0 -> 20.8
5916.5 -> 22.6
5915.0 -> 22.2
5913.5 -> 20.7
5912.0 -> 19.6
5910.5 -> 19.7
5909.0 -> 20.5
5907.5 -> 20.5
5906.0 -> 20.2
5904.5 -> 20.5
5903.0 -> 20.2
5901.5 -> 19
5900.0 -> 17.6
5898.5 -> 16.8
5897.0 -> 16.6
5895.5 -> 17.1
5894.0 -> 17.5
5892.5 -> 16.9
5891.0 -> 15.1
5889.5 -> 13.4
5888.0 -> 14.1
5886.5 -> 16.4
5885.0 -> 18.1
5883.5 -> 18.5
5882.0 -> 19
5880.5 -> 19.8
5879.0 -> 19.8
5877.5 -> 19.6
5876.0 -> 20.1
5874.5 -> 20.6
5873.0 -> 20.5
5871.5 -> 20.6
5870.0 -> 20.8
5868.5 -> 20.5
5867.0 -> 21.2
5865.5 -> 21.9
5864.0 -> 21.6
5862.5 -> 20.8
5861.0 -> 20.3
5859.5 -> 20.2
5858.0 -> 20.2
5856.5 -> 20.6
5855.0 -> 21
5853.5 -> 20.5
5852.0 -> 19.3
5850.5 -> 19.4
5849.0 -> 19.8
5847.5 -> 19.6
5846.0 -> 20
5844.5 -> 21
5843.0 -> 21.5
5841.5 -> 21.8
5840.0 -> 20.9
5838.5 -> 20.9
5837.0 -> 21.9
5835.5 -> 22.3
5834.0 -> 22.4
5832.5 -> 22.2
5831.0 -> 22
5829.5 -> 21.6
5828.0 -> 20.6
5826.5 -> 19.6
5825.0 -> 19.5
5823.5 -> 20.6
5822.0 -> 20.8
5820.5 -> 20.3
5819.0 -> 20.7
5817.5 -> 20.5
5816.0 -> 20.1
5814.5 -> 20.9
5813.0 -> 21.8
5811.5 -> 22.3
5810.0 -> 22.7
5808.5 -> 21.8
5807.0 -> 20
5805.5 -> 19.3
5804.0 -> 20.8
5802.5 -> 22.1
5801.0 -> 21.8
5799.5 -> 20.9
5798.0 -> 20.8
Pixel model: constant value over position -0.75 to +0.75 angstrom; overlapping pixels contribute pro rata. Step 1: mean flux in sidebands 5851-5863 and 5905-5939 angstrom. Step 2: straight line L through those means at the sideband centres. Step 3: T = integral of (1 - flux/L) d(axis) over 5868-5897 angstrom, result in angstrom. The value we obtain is 2.90 angstrom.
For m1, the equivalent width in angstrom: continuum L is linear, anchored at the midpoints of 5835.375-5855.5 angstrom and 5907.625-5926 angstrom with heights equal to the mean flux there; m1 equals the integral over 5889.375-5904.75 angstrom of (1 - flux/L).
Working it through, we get 2.47 angstrom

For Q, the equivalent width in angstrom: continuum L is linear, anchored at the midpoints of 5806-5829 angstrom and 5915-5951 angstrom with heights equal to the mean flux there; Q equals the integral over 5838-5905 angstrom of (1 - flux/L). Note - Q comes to 3.7 angstrom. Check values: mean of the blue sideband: 20.8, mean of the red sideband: 20.1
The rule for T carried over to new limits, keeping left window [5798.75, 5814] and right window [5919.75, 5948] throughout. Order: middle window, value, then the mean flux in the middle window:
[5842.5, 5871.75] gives 0.3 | 20.5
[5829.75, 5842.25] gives -0.5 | 21.8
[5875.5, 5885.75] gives 0.6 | 19.3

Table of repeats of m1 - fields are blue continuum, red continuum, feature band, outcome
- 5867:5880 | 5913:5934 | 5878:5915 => 3.7 angstrom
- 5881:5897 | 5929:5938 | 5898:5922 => -2.9 angstrom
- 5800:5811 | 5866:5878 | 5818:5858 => 0.2 angstrom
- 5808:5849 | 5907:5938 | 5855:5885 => 0.6 angstrom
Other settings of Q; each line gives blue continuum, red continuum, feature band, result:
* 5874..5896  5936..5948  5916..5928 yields -0.99 angstrom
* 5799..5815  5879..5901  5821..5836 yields -0.69 angstrom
